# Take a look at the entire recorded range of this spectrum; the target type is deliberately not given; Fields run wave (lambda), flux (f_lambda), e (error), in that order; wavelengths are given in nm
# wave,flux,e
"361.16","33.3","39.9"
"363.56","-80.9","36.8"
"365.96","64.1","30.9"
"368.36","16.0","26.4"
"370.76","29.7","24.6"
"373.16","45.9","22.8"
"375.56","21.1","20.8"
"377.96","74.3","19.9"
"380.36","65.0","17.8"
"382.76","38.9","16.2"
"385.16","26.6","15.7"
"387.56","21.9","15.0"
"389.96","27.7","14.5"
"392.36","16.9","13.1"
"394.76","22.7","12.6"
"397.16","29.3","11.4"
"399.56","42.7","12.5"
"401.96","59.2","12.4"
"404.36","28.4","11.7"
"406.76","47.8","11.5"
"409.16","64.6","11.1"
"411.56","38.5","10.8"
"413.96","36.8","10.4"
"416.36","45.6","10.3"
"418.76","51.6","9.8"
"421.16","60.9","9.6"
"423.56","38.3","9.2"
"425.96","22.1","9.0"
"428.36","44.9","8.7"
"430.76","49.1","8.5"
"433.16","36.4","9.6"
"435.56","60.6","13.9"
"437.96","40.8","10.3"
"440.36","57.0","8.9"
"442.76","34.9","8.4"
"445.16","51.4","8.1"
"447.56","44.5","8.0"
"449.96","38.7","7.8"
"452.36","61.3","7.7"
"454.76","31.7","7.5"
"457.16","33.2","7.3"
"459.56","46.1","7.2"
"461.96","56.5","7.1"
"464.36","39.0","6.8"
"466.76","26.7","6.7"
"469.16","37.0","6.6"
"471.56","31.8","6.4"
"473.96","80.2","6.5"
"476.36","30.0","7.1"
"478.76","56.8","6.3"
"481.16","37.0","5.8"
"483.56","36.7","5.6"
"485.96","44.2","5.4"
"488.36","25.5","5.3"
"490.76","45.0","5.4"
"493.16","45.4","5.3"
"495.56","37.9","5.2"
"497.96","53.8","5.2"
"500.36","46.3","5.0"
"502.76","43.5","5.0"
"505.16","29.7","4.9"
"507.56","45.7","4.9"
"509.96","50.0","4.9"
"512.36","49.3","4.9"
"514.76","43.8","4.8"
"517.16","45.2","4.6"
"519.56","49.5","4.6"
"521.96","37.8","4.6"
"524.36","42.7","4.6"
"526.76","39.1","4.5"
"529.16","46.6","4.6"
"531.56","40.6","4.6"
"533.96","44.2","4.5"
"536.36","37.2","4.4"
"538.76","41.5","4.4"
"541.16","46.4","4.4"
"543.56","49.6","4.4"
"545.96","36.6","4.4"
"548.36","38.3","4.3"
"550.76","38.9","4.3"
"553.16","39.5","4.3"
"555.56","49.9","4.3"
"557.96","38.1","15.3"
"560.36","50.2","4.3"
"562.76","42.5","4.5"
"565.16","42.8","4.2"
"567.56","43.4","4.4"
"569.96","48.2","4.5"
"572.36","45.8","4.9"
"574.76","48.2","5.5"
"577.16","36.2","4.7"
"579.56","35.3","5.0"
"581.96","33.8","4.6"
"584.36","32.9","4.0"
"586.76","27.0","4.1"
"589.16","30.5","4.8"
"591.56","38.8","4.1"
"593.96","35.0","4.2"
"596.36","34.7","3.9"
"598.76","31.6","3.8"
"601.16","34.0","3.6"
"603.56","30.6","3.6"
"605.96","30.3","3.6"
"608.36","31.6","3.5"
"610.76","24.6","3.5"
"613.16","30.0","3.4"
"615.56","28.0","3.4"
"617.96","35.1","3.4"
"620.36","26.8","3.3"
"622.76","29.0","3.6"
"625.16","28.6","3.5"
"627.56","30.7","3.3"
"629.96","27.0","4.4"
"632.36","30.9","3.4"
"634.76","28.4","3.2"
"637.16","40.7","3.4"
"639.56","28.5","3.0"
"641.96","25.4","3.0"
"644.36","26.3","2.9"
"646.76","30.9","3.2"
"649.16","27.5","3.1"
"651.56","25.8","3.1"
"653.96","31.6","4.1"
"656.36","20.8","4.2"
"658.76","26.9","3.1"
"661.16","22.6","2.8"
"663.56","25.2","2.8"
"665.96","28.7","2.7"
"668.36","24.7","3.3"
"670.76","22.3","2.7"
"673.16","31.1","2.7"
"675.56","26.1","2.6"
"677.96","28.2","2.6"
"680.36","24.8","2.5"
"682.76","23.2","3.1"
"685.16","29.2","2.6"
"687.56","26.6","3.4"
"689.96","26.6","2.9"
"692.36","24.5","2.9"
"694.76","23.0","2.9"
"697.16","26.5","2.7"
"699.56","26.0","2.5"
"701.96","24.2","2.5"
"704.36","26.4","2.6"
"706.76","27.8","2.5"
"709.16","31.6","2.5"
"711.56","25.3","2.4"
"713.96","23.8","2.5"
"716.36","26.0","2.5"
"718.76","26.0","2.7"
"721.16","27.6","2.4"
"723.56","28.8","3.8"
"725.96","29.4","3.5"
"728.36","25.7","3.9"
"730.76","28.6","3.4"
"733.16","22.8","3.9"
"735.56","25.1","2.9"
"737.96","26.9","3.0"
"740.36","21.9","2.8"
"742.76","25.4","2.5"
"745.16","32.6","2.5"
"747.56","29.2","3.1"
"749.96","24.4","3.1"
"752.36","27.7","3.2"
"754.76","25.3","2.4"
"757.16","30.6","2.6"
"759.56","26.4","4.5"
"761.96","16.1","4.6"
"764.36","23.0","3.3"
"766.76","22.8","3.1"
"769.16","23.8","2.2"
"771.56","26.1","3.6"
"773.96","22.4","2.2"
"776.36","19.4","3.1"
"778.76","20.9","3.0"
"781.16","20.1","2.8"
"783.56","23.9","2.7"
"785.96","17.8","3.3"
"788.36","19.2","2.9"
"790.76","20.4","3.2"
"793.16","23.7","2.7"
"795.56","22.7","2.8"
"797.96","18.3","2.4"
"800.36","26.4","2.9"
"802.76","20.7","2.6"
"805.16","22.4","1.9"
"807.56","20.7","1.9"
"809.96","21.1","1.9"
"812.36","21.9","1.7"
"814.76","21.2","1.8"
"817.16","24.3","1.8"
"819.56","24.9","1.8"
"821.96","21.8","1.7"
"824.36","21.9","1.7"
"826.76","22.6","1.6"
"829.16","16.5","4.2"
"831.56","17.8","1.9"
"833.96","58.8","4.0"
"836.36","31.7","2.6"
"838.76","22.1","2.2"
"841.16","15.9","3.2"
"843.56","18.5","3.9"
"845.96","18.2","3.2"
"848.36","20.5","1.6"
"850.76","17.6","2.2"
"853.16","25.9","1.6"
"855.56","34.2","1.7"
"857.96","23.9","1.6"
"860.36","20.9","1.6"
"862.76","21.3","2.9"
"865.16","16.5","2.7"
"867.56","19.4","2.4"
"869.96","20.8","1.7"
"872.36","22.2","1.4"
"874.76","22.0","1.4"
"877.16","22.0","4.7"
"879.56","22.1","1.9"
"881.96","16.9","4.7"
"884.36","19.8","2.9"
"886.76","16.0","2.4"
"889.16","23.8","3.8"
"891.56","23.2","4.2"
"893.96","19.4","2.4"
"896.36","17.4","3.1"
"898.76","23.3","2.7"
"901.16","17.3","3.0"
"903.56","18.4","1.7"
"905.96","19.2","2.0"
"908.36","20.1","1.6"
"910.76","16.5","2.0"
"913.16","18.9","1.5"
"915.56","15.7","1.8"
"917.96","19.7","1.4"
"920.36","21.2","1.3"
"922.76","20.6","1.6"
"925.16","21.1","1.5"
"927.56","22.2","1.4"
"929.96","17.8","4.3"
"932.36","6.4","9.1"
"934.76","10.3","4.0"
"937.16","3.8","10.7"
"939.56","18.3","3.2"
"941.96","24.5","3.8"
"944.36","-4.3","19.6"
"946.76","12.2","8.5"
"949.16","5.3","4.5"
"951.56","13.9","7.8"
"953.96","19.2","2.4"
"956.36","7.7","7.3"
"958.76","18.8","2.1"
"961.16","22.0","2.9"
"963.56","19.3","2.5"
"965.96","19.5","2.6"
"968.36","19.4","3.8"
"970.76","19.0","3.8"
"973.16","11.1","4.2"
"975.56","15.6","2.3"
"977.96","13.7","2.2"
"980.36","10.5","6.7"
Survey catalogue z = 0.27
